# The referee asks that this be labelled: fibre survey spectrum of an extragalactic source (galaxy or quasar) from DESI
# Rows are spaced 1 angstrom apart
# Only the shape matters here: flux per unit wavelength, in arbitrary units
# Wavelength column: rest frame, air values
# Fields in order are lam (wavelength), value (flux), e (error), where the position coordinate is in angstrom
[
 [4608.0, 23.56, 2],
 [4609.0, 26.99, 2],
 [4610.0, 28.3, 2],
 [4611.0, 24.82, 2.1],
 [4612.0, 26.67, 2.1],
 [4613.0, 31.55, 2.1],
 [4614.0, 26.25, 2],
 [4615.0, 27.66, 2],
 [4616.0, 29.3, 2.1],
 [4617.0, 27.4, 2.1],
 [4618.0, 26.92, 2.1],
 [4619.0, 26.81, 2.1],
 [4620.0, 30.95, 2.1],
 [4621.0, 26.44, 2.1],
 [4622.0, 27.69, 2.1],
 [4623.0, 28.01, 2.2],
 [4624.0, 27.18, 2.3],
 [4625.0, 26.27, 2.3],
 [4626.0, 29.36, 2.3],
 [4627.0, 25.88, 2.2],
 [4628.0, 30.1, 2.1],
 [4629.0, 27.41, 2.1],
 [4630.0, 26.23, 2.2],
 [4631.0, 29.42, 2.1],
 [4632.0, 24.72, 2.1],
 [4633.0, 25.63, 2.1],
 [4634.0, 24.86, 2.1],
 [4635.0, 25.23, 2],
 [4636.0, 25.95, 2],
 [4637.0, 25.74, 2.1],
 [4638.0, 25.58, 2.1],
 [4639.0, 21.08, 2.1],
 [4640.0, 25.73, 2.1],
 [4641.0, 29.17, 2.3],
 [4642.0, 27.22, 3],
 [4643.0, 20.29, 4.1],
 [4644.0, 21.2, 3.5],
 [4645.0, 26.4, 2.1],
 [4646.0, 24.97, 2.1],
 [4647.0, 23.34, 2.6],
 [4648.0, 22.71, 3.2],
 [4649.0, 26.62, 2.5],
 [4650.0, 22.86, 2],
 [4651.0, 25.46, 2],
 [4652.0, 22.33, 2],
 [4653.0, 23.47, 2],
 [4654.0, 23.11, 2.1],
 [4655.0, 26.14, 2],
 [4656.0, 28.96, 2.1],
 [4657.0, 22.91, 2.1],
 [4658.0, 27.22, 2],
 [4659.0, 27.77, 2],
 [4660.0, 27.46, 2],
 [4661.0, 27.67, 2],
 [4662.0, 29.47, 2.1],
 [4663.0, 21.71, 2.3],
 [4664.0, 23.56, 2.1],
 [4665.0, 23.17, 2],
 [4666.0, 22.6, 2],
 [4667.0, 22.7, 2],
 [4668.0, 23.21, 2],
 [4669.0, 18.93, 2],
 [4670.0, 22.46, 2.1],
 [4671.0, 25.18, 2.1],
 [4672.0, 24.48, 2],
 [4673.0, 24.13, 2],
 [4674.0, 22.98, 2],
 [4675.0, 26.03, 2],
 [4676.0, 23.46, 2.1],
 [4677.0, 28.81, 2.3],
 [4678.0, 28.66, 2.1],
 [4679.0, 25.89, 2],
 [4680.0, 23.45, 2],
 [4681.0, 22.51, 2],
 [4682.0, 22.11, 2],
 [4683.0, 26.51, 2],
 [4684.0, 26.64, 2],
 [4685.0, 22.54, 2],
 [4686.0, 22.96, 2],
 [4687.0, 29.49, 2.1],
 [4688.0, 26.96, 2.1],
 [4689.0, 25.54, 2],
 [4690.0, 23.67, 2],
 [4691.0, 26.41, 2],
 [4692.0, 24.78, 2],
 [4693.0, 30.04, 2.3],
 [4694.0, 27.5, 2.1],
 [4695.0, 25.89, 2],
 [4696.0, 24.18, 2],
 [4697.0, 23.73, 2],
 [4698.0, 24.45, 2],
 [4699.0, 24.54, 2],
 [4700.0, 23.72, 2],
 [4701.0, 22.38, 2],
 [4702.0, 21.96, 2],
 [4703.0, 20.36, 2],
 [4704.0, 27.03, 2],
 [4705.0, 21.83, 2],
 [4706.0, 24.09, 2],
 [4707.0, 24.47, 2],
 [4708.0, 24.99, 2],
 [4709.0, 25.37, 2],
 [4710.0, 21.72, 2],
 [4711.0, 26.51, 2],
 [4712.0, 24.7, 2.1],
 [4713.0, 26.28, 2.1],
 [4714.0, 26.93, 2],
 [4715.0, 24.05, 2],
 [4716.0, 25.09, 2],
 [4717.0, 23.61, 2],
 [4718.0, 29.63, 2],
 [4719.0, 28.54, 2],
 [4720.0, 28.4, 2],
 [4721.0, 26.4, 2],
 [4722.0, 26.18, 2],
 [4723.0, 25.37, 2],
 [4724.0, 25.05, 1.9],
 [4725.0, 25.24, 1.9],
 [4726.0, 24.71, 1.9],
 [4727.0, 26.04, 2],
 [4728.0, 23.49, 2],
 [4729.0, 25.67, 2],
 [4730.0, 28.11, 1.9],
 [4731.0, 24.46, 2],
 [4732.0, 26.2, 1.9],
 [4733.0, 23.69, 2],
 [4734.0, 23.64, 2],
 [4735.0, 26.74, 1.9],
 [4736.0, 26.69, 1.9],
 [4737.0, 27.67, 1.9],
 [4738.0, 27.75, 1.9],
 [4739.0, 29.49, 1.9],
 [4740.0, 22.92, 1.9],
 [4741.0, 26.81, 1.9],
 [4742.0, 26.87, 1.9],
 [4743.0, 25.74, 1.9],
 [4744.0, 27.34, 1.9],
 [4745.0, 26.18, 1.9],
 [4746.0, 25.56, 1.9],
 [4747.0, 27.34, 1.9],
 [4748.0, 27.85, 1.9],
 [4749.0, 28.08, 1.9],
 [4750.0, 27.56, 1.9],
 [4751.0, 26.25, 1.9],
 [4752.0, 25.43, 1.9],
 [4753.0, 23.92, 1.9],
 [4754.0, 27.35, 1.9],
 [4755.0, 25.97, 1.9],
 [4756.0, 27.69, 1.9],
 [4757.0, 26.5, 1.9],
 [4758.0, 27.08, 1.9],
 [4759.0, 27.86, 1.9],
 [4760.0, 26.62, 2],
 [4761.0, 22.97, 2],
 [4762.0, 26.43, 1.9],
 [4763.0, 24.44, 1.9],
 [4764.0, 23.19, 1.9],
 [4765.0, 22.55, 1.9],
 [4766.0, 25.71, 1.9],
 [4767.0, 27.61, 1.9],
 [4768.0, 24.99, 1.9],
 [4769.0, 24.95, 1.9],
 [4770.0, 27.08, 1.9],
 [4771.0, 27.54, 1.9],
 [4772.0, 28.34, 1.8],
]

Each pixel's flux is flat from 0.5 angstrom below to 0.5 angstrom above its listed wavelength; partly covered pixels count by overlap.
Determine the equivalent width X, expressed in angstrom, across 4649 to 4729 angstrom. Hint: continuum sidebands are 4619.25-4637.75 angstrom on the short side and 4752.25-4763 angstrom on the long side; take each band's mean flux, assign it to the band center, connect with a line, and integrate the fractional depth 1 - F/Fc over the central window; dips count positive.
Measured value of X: 5.0 angstrom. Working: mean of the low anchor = 27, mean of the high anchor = 26.1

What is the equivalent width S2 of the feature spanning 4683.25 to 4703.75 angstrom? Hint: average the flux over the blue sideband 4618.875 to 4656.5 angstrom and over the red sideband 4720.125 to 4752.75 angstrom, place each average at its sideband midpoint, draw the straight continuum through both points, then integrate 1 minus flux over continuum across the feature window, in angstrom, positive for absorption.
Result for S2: 0.84 angstrom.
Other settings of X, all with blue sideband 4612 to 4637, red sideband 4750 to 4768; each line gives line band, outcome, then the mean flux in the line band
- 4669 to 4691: 1.50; 24.9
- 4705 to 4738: 0.77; 25.6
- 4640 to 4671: 2.81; 24.5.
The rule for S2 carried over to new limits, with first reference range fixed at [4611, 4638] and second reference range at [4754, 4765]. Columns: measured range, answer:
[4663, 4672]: 1.34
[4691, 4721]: 1.42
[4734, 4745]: -0.27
